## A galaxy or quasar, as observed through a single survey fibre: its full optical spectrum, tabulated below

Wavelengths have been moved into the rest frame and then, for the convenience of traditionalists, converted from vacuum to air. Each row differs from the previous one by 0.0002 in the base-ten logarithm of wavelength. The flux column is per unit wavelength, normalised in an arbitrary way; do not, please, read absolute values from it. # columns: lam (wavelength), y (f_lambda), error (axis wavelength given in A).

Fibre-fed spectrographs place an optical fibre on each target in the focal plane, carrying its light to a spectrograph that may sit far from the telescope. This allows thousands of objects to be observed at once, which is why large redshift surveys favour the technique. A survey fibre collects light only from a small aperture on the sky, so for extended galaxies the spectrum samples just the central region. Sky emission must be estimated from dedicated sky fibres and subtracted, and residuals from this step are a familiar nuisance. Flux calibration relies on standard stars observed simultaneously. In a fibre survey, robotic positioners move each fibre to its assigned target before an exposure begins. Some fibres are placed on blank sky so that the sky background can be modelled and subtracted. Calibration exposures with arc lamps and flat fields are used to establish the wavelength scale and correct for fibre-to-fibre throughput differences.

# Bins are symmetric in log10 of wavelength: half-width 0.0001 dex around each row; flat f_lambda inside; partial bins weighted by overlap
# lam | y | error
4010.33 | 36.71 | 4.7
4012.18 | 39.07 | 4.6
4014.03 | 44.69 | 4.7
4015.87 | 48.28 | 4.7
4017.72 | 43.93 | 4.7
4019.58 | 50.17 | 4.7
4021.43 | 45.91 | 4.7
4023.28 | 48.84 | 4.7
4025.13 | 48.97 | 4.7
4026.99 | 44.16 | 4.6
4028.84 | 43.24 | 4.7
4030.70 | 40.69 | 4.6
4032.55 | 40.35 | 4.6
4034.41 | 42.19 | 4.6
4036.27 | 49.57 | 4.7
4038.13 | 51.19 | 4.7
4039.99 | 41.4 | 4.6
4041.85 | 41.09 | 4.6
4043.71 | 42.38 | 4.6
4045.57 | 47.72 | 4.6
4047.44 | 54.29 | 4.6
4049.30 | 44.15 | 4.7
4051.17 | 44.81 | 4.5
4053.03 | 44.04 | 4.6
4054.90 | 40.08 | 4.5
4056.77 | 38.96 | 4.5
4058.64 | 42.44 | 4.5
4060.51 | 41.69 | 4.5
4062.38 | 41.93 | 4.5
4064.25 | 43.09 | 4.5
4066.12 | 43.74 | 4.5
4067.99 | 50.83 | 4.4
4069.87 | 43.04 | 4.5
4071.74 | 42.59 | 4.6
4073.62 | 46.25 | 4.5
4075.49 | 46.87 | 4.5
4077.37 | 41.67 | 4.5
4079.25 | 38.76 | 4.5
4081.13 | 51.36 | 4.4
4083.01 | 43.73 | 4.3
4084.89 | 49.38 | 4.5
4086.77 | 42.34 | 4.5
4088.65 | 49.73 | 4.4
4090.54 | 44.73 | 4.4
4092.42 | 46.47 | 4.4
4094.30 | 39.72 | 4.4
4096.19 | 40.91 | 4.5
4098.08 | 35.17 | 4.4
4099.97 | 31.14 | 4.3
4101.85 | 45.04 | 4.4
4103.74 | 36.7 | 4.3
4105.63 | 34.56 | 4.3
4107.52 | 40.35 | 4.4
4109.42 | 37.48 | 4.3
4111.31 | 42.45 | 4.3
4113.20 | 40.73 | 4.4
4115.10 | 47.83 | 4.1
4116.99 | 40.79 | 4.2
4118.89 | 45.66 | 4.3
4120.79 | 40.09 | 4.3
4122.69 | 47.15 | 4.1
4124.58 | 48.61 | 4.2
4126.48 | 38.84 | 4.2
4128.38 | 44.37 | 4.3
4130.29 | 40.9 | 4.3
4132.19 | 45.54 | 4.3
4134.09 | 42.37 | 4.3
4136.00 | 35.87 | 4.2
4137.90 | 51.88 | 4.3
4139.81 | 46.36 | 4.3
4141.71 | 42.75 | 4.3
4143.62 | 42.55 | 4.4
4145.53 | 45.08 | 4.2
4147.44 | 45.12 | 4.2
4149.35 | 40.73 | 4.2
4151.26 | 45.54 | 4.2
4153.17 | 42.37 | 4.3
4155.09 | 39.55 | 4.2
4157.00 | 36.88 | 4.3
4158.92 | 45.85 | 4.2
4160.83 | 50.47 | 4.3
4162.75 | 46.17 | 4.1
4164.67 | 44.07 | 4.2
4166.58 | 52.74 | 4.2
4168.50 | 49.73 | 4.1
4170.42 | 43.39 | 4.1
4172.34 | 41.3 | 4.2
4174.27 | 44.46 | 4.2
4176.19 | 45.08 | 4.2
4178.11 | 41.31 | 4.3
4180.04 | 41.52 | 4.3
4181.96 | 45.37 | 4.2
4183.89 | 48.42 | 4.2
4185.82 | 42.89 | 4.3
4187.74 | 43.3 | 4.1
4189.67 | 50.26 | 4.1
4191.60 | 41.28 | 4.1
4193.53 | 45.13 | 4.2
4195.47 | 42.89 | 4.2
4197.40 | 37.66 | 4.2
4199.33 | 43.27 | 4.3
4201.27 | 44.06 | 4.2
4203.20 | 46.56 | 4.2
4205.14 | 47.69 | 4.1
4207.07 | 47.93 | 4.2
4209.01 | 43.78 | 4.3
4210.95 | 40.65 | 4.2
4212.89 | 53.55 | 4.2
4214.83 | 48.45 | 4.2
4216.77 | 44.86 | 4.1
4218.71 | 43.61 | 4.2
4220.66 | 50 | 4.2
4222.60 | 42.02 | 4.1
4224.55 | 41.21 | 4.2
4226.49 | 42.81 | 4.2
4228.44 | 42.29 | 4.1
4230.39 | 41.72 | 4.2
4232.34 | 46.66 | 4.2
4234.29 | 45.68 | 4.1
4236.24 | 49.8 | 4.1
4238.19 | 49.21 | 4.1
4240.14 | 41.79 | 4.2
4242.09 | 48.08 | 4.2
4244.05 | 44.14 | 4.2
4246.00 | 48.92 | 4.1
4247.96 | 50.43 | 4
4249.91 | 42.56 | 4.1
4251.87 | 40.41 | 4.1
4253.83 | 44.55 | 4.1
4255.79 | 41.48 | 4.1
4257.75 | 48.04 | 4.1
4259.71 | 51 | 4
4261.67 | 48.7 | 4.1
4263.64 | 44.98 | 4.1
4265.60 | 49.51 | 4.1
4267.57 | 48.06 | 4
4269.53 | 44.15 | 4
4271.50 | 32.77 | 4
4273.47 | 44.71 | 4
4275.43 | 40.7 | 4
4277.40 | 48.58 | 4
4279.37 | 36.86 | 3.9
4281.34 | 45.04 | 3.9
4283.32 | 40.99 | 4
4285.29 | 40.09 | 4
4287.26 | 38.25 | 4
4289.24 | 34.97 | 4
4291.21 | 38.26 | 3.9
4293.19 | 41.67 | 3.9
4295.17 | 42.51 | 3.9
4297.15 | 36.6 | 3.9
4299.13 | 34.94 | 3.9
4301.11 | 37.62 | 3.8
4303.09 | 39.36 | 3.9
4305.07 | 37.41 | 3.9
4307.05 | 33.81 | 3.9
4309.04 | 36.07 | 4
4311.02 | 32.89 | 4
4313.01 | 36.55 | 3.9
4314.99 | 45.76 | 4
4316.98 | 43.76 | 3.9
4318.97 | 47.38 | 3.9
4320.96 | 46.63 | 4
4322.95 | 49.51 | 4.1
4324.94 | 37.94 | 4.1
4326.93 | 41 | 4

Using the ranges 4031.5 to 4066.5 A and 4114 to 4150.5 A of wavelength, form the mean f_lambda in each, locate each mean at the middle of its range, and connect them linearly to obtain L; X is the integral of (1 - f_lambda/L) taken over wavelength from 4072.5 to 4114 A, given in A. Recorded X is 1.71 A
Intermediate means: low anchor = 43.9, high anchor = 43.8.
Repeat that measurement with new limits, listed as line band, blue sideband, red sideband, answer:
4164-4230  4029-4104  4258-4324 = -3.7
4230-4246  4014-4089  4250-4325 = -1.5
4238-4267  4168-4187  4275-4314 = -4.0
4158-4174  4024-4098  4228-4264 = -0.5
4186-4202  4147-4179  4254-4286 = 0.3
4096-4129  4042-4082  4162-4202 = 2.5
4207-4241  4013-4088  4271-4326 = -3.1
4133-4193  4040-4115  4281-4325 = -3.7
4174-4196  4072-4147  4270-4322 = -1.4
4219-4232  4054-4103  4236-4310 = -0.3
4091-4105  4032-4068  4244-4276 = 1.6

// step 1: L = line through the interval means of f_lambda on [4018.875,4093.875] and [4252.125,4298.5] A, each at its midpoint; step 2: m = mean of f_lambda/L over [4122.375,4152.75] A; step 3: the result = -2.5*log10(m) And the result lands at 0.00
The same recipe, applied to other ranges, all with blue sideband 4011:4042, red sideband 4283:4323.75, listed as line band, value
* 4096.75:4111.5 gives 0.15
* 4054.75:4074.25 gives 0.03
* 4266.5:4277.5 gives -0.06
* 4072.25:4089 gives -0.03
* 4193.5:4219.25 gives -0.09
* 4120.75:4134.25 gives -0.02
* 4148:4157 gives 0.02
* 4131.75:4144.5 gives -0.03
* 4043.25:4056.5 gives -0.01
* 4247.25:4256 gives -0.08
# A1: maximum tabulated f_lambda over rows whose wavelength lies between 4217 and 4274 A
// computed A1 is 51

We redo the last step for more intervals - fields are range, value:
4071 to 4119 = 51.36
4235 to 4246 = 49.8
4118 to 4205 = 52.74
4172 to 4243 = 53.55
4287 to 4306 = 42.51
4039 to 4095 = 54.29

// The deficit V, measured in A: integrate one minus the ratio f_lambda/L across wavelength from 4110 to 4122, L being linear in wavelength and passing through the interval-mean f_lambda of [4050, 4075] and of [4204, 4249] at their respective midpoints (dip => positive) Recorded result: 0.4 A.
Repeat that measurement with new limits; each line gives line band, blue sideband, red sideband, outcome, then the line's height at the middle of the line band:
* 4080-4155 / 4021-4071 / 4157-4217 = 3.3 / 44.8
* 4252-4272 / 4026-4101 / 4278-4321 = -2.7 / 40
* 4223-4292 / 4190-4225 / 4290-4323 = -2.7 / 42.3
